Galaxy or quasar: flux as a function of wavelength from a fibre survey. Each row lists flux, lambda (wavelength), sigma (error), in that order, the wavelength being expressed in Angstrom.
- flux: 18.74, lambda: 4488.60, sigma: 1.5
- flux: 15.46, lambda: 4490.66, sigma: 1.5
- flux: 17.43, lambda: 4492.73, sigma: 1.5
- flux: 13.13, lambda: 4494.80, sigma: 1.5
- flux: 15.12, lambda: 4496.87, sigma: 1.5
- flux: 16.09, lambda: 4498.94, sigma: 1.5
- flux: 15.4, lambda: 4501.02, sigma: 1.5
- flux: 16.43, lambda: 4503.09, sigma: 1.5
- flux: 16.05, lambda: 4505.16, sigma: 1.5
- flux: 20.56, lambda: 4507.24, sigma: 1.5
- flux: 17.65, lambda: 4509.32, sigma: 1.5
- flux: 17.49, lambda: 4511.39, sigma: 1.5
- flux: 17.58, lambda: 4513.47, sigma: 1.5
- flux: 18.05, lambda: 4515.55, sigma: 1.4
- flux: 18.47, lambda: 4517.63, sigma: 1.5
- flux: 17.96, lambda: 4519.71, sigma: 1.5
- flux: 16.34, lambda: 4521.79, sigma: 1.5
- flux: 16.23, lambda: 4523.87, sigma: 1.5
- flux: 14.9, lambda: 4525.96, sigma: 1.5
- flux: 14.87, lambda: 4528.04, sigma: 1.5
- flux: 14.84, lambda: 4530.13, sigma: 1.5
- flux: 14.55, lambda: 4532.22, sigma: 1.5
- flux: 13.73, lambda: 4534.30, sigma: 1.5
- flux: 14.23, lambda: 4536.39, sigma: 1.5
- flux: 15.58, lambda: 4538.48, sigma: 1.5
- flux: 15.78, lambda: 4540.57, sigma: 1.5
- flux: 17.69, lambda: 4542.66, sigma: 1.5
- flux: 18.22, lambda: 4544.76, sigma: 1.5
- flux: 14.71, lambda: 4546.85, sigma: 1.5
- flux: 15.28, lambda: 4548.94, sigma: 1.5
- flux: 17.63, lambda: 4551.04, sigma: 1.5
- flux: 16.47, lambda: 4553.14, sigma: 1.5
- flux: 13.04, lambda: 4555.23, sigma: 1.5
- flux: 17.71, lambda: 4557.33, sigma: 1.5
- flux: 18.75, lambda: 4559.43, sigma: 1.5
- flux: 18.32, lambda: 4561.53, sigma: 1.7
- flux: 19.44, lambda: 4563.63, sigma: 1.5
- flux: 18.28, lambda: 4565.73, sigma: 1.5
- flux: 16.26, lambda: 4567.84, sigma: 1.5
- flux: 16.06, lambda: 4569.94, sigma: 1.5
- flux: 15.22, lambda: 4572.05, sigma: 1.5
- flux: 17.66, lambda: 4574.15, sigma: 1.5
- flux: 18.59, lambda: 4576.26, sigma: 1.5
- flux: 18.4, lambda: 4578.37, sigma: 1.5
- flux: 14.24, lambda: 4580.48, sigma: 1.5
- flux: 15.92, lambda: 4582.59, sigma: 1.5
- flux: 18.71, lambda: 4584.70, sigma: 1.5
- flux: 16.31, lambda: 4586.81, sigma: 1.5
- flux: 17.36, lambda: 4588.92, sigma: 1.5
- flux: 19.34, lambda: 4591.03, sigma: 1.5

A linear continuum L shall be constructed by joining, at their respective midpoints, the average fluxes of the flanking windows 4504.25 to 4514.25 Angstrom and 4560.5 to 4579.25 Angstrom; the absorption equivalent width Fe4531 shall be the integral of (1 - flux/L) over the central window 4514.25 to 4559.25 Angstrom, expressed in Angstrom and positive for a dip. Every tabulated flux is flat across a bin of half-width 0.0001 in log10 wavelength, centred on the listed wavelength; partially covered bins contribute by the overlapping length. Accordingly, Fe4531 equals 4.2 Angstrom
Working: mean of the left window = 17.9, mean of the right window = 17.6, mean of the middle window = 16.1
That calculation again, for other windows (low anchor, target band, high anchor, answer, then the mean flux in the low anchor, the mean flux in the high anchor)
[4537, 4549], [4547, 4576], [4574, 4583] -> -0.5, 16.2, 17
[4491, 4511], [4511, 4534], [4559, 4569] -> 0.9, 16.4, 18.2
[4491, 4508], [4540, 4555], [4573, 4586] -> 0.4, 16.2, 17.2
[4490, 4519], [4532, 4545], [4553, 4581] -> 1.1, 16.8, 17.1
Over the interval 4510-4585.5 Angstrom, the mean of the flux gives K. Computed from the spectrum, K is 16.6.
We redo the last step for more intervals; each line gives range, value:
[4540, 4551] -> 16.5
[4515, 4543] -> 15.9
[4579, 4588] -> 16.4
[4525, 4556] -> 15.5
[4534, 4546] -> 16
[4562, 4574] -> 17.2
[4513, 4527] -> 17.1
